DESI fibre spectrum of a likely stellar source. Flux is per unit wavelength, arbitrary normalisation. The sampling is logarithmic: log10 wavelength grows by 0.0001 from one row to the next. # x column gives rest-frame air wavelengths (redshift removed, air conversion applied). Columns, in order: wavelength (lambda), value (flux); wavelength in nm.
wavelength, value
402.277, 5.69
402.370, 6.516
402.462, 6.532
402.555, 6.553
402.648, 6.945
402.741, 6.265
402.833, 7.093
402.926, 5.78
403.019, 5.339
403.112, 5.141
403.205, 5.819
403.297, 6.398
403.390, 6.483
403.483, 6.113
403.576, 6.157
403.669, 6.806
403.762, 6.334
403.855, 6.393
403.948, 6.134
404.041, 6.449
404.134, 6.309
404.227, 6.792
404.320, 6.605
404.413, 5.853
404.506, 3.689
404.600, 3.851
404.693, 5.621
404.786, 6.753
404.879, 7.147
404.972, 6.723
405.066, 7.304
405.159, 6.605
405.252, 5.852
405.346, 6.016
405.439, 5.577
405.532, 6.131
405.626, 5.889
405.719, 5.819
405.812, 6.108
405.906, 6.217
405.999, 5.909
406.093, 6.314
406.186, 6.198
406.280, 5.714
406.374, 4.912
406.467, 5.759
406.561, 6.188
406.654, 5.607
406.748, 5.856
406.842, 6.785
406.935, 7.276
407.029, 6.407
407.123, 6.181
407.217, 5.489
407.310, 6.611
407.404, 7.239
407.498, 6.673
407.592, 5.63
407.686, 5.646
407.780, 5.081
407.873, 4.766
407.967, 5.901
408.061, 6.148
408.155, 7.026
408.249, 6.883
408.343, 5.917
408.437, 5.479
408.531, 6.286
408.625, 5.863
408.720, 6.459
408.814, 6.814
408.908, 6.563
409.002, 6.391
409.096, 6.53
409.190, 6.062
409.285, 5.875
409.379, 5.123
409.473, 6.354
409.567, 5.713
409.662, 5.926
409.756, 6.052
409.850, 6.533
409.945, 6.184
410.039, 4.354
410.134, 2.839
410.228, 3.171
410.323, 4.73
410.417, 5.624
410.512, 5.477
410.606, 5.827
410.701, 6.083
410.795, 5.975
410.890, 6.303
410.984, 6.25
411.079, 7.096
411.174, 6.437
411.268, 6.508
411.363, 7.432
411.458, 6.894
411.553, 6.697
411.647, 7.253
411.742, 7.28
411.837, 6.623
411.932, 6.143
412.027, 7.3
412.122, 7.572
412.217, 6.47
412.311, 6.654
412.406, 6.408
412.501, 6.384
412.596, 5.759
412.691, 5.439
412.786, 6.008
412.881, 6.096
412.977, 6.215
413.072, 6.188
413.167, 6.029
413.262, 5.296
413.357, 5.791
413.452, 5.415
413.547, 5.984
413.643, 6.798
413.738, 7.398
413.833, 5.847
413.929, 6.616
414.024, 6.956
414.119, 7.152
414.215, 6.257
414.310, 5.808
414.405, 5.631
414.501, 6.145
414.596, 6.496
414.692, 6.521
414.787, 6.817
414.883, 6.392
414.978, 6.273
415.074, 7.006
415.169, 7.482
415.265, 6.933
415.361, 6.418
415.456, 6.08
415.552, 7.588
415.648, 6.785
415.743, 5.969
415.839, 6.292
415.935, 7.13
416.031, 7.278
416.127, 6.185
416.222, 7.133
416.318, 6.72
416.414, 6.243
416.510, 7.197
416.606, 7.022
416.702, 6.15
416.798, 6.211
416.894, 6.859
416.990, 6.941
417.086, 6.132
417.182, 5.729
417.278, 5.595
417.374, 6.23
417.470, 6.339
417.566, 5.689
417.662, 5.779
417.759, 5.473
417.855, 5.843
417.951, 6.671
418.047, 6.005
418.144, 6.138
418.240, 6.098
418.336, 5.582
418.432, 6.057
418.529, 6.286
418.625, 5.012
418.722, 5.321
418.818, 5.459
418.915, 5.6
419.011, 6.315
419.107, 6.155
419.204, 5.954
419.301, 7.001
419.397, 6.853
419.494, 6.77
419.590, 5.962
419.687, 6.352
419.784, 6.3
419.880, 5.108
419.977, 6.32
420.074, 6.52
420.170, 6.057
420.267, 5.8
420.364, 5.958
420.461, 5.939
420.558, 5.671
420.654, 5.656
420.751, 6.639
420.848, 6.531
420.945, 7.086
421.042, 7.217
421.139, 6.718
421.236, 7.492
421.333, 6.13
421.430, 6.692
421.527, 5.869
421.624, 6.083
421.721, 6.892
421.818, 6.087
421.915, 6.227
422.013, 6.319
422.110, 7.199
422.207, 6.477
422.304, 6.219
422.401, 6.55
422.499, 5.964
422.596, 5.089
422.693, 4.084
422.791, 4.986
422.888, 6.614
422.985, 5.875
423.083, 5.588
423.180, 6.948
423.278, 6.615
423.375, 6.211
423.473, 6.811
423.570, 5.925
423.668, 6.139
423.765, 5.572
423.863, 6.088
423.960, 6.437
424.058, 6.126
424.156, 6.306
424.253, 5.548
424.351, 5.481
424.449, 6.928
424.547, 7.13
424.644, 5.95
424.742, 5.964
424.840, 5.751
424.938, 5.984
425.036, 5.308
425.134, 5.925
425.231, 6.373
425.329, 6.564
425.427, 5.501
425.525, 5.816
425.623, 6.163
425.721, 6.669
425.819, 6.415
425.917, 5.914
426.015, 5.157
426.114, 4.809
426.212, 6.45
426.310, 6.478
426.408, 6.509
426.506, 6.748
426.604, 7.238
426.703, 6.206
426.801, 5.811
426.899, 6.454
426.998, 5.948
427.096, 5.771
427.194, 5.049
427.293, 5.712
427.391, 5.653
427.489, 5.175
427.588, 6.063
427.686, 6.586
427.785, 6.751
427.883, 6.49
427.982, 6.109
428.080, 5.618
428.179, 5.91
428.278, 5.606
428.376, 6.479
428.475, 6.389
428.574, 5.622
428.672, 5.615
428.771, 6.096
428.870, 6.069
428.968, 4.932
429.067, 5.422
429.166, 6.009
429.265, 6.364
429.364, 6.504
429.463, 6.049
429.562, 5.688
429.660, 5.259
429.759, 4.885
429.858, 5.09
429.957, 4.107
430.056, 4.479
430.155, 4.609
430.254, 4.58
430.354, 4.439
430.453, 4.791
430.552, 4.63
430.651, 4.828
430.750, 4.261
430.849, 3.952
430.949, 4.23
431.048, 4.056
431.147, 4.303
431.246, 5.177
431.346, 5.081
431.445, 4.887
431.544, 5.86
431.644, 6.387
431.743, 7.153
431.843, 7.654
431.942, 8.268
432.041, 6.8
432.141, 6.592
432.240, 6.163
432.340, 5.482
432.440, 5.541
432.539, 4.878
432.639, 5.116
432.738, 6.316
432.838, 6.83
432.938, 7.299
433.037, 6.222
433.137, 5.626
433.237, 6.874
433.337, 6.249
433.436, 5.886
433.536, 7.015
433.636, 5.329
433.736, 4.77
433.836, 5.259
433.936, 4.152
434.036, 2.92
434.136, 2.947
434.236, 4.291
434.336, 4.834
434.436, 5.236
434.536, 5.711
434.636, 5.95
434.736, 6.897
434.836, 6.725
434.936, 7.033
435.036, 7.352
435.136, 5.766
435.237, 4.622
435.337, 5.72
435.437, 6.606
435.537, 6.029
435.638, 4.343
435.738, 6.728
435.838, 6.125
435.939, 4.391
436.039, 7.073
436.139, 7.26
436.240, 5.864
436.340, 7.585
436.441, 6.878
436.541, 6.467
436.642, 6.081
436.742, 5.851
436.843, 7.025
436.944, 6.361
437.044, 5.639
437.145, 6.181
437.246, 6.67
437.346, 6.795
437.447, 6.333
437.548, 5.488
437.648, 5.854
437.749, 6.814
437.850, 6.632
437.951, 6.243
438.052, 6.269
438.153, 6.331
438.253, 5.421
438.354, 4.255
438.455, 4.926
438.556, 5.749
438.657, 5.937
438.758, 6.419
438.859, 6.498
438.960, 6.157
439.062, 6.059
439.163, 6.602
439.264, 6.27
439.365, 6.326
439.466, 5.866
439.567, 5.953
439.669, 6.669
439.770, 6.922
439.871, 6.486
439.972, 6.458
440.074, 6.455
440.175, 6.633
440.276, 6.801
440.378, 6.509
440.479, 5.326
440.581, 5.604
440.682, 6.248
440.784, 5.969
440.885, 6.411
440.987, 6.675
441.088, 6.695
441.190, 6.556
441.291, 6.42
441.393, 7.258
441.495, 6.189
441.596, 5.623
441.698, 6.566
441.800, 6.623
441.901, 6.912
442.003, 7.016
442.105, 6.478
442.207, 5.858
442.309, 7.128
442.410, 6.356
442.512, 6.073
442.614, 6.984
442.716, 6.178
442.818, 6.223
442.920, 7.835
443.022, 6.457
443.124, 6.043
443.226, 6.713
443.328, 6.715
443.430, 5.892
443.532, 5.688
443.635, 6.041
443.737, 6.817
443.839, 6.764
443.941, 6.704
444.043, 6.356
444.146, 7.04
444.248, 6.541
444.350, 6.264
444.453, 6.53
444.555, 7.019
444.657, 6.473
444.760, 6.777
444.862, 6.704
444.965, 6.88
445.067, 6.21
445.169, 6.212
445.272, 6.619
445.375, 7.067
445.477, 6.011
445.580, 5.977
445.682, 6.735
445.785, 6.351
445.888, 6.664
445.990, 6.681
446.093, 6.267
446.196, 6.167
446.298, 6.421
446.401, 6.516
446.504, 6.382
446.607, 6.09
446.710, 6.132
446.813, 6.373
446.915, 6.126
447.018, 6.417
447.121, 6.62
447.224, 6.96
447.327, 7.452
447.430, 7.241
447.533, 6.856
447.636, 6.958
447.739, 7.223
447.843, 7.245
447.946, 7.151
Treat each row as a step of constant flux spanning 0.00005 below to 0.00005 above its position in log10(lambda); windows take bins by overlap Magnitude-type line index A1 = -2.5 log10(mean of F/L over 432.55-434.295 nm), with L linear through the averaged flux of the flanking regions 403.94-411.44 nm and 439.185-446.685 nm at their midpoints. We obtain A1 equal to 0.16 mag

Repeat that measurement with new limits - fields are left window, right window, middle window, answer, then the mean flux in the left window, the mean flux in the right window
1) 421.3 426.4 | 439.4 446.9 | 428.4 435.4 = 0.127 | 6.09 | 6.45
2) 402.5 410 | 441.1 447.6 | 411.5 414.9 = -0.033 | 6.12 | 6.53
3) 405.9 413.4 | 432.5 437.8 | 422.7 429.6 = -0.008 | 6.09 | 5.93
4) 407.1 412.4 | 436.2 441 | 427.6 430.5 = 0.107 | 6.12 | 6.23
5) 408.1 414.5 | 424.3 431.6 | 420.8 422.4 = -0.128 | 6.16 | 5.66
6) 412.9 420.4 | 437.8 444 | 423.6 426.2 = 0.052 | 6.28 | 6.33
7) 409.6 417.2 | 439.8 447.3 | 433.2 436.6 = 0.114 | 6.32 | 6.47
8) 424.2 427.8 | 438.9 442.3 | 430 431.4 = 0.334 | 6.05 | 6.39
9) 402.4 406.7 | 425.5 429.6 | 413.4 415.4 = -0.075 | 6.09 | 6.01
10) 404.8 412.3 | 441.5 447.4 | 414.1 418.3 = -0.036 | 6.13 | 6.5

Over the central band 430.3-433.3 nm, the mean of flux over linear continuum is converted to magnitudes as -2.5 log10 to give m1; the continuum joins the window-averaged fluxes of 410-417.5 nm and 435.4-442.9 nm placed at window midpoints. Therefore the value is 0.12 mag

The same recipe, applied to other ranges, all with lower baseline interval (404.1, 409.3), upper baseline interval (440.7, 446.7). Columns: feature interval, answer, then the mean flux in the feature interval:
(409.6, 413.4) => 0.01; 6.08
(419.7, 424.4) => 0.02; 6.17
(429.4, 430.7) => 0.28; 4.9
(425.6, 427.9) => 0.04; 6.09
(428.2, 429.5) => 0.07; 5.93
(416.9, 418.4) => 0.03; 6.04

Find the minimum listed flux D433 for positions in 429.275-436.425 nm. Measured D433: 2.92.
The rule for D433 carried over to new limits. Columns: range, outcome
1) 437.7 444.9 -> 4.255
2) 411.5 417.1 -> 5.296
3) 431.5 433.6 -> 4.878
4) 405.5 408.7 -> 4.766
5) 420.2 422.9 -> 4.084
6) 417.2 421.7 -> 5.012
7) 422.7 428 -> 4.809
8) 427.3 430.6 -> 4.107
